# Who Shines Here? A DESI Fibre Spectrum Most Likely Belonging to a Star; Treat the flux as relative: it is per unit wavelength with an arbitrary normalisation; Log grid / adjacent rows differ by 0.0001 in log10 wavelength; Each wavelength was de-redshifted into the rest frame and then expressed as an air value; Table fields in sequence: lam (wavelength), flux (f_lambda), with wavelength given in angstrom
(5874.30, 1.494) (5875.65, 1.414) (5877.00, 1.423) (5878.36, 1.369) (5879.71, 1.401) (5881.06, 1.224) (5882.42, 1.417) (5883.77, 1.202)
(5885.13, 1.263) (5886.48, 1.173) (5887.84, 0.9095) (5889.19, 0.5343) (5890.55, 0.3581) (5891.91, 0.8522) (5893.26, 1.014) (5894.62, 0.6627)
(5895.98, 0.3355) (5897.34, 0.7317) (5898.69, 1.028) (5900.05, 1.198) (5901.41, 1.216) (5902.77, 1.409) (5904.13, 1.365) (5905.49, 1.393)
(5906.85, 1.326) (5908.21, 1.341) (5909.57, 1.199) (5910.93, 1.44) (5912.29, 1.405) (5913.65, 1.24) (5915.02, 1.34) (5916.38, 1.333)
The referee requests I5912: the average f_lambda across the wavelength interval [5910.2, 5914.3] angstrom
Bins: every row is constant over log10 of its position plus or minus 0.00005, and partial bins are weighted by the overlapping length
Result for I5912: 1.36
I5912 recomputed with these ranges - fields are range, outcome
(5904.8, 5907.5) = 1.36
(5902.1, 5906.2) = 1.39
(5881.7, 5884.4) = 1.31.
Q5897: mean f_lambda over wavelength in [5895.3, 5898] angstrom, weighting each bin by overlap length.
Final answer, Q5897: 0.532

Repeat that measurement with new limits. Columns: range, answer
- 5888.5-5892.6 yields 0.586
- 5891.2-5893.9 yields 0.927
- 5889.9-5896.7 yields 0.646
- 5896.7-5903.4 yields 1.12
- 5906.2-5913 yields 1.34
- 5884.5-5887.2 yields 1.21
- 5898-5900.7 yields 1.11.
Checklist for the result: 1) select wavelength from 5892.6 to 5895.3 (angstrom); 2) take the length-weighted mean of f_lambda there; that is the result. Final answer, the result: 0.836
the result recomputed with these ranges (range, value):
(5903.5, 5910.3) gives 1.33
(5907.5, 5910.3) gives 1.27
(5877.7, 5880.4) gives 1.39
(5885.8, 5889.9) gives 0.87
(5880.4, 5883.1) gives 1.32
